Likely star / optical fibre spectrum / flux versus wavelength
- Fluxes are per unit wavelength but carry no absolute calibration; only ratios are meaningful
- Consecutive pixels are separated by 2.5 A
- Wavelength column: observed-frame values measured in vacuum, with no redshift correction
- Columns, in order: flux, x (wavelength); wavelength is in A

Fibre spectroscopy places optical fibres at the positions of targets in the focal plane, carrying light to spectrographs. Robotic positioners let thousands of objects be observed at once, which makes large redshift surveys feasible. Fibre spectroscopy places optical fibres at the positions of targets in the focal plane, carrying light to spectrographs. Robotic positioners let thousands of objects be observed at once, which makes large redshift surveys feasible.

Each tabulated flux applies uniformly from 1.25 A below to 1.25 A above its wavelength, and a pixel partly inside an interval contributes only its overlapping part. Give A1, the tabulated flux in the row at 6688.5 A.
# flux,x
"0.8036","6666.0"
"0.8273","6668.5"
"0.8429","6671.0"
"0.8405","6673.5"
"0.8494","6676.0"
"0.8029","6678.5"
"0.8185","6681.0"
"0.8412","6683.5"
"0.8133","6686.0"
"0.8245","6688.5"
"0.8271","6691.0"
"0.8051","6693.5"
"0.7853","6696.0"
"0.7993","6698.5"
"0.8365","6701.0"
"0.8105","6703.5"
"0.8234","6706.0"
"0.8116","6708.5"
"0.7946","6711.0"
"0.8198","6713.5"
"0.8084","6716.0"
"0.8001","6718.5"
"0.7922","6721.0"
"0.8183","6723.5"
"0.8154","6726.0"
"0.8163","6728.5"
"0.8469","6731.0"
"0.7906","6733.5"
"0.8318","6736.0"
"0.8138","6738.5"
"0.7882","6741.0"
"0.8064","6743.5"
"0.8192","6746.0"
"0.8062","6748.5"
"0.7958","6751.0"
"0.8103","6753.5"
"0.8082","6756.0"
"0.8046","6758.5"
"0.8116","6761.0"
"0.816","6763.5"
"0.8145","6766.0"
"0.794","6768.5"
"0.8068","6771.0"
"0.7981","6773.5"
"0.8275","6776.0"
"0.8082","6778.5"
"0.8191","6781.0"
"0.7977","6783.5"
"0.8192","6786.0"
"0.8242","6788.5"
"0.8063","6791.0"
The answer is 0.8245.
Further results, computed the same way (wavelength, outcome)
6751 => 0.7958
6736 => 0.8318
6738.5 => 0.8138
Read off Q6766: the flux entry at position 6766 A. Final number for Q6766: 0.8145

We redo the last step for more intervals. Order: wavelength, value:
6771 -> 0.8068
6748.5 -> 0.8062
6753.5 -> 0.8103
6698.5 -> 0.7993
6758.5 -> 0.8046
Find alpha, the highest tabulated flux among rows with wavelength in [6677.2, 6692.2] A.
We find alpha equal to 0.8412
